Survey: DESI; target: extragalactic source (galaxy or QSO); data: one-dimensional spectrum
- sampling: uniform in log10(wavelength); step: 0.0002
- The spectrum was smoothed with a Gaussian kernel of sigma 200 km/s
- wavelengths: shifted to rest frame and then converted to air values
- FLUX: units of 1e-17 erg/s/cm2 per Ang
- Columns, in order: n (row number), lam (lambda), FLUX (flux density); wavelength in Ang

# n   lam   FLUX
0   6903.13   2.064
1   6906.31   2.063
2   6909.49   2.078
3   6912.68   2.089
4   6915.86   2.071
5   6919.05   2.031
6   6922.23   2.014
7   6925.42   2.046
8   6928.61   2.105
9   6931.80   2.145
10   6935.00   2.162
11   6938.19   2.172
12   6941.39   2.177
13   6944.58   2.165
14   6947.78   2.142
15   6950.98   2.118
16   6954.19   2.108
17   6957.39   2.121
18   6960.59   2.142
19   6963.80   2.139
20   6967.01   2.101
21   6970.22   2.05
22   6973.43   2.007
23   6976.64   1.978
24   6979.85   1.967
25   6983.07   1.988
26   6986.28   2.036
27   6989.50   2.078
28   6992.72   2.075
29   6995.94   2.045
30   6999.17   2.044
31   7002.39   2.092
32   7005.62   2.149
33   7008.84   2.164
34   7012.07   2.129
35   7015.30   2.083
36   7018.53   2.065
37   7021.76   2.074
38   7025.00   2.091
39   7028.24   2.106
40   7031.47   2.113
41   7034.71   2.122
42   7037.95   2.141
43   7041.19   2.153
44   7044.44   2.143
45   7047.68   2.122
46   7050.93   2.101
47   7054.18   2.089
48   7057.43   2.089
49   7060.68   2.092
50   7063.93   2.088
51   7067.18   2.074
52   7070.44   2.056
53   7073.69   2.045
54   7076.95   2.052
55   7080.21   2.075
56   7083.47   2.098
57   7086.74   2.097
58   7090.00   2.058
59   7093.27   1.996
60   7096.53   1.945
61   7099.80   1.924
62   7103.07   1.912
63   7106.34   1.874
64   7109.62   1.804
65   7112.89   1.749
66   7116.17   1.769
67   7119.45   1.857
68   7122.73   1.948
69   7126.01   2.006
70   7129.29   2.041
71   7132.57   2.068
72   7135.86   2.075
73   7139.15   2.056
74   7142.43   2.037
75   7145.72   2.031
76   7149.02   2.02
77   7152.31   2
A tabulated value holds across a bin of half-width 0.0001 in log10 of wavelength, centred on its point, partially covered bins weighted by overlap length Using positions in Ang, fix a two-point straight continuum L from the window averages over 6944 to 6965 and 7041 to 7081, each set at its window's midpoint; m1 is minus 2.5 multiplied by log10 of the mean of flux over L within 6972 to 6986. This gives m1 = 0.07 mag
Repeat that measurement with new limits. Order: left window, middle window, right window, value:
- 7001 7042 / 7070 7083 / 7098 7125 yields -0.06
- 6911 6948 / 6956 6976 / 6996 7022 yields 0.01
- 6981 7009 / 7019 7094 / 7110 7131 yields -0.06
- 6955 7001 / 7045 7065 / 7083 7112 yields -0.06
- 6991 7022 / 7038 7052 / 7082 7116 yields -0.05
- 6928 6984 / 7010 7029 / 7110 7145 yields -0.02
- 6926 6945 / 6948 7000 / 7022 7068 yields 0.04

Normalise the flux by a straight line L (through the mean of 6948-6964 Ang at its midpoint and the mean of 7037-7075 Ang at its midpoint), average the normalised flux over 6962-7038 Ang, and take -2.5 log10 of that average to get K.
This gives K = 0.02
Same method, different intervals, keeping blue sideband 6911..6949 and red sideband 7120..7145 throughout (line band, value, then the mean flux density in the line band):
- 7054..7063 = -0.02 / 2.09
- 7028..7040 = -0.03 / 2.12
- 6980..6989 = 0.04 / 2.01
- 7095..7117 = 0.10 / 1.86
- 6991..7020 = -0.01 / 2.09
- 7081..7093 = -0.01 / 2.07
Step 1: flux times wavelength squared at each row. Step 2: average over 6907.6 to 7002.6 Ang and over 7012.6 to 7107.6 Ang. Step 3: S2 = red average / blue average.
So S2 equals 1.02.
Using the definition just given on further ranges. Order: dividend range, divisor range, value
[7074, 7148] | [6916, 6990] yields 0.99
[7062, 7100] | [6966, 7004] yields 1.03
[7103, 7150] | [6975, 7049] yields 0.97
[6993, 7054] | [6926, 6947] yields 1.01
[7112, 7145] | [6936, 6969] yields 0.97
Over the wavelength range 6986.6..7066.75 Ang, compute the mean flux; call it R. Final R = 2.1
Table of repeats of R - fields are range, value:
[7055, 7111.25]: 2.02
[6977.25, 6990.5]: 2.01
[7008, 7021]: 2.11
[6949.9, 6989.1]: 2.06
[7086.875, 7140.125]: 1.95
